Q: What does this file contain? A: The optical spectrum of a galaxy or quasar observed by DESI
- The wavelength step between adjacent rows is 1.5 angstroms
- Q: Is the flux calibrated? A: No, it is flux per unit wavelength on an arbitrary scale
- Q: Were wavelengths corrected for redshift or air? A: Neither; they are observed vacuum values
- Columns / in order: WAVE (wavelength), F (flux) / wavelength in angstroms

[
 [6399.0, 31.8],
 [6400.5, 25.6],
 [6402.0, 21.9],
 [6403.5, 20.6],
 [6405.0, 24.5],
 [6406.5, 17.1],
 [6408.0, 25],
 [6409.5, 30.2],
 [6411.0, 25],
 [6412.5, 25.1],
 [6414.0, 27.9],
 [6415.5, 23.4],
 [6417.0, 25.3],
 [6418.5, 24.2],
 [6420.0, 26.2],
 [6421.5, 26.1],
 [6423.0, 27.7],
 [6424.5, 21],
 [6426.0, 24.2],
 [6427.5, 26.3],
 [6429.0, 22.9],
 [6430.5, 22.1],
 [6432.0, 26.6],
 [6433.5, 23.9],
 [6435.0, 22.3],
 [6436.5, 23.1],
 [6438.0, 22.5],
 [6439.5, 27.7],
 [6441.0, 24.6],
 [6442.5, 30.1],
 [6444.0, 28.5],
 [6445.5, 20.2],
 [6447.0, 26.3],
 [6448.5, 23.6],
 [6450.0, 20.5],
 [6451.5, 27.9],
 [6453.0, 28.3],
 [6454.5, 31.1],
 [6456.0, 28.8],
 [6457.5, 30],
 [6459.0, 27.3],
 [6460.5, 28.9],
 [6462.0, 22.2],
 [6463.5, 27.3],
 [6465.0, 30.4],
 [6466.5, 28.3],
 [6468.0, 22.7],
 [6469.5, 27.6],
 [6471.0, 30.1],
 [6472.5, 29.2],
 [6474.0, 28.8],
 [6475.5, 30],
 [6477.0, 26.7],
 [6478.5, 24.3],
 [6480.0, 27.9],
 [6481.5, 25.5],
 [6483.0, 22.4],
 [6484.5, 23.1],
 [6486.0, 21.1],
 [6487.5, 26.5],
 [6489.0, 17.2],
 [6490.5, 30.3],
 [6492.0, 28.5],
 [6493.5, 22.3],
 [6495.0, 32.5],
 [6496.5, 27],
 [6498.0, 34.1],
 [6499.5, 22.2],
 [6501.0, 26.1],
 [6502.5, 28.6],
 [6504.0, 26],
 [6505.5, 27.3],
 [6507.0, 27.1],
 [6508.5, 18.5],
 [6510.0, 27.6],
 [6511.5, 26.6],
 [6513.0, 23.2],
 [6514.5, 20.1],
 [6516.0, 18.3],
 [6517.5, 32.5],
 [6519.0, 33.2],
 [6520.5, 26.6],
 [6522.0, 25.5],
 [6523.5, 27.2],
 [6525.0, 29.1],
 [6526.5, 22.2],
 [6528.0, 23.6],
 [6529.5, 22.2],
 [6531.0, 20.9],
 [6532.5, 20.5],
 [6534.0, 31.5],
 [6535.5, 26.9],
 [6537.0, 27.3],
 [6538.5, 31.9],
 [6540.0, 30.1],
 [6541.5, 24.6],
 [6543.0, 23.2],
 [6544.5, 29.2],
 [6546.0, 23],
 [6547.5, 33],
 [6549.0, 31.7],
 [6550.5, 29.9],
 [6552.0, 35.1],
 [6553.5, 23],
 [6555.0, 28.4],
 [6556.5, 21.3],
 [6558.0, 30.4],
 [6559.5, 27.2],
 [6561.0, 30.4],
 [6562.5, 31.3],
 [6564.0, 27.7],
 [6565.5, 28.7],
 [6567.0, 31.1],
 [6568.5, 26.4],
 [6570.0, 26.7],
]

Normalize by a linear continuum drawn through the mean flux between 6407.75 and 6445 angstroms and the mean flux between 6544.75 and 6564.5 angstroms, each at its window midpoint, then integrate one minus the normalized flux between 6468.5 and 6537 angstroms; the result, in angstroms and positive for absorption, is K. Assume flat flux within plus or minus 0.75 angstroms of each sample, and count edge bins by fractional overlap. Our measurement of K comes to 3.2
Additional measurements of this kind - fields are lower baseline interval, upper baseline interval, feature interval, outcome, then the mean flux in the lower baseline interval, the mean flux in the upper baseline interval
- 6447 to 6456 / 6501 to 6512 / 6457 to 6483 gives -1.0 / 26.5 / 26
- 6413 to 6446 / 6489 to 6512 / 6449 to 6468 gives -1.3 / 24.9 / 26.7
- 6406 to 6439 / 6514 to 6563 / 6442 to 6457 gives -0.8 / 24.5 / 27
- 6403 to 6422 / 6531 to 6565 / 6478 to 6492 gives 1.0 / 24.7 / 27.9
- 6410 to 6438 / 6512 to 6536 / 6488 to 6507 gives -1.4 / 24.6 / 25.2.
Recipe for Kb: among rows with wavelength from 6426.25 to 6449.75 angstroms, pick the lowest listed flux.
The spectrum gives 20.2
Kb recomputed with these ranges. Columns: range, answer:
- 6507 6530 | 18.3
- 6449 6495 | 17.2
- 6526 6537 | 20.5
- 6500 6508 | 26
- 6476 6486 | 21.1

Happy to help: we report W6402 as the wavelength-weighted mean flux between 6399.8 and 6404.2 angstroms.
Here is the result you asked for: 22.7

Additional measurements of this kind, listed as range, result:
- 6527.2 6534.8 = 23.8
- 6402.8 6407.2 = 20.8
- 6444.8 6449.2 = 23.4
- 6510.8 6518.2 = 24.1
